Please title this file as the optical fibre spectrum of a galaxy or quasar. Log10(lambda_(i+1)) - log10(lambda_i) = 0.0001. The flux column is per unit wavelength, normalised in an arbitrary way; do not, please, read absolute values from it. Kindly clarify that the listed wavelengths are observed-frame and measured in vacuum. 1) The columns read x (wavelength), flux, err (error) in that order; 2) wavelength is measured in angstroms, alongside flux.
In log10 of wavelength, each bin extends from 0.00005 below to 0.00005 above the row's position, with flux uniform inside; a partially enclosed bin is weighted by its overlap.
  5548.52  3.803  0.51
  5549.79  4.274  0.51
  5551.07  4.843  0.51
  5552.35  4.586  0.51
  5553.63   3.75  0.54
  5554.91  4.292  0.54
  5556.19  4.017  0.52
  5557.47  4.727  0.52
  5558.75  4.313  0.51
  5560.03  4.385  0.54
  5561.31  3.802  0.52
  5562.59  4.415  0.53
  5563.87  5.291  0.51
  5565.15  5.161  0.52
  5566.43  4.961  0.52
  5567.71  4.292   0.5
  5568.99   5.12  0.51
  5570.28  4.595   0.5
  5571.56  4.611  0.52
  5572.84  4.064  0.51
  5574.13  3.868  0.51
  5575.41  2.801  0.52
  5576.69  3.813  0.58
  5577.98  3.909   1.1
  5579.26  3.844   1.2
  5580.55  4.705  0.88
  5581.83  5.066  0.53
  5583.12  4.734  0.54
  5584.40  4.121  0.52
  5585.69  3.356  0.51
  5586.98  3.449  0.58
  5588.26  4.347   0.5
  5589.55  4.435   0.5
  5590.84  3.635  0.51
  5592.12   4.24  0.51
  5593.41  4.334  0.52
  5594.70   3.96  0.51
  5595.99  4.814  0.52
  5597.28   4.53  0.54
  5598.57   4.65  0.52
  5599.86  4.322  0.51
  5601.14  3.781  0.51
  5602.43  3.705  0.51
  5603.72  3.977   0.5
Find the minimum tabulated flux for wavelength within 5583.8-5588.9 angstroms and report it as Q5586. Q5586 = 3.356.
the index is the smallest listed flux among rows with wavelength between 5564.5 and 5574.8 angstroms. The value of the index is 3.868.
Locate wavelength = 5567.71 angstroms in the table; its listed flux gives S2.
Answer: 4.292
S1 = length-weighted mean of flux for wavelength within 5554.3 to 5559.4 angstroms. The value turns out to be 4.34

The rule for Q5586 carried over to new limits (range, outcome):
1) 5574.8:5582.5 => 2.801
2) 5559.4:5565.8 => 3.802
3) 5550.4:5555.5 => 3.75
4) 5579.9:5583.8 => 4.705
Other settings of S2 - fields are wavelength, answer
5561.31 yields 3.802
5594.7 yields 3.96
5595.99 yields 4.814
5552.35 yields 4.586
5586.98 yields 3.449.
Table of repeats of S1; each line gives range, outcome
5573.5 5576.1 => 3.35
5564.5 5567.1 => 5.06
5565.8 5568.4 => 4.64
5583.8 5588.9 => 3.81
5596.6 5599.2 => 4.59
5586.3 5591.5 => 3.97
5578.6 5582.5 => 4.54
